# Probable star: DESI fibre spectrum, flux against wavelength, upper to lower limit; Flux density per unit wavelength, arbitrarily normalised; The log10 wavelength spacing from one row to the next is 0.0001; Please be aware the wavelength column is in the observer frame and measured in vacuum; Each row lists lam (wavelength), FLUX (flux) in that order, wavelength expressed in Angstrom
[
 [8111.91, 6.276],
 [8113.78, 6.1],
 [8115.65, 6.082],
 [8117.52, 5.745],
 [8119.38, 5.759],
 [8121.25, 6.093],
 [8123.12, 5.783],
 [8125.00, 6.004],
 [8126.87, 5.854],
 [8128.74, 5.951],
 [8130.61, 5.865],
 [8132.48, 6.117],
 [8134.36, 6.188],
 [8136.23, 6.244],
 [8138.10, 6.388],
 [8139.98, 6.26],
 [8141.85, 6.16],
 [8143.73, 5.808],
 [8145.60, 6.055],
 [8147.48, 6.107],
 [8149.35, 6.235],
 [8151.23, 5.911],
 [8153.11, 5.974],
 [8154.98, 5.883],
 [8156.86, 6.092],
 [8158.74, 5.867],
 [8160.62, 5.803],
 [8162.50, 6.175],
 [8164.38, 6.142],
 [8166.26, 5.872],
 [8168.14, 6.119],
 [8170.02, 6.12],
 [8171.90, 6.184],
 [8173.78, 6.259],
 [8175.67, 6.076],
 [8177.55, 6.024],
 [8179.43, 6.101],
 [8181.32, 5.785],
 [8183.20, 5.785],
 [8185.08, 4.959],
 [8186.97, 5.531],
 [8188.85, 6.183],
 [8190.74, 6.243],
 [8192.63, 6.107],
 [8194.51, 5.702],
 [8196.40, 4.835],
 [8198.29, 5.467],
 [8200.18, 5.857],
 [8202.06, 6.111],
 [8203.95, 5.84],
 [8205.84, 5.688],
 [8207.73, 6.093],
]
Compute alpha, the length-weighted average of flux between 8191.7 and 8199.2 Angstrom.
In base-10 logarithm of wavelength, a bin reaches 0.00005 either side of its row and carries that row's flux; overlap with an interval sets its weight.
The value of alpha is 5.53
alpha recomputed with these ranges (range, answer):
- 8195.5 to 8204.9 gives 5.63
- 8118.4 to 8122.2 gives 5.94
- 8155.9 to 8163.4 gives 5.98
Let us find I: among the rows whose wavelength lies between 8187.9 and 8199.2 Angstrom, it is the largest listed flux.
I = 6.243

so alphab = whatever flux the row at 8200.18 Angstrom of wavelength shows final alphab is 5.857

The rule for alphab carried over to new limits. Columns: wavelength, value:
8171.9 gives 6.184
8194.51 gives 5.702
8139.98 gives 6.26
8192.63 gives 6.107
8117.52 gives 5.745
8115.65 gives 6.082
